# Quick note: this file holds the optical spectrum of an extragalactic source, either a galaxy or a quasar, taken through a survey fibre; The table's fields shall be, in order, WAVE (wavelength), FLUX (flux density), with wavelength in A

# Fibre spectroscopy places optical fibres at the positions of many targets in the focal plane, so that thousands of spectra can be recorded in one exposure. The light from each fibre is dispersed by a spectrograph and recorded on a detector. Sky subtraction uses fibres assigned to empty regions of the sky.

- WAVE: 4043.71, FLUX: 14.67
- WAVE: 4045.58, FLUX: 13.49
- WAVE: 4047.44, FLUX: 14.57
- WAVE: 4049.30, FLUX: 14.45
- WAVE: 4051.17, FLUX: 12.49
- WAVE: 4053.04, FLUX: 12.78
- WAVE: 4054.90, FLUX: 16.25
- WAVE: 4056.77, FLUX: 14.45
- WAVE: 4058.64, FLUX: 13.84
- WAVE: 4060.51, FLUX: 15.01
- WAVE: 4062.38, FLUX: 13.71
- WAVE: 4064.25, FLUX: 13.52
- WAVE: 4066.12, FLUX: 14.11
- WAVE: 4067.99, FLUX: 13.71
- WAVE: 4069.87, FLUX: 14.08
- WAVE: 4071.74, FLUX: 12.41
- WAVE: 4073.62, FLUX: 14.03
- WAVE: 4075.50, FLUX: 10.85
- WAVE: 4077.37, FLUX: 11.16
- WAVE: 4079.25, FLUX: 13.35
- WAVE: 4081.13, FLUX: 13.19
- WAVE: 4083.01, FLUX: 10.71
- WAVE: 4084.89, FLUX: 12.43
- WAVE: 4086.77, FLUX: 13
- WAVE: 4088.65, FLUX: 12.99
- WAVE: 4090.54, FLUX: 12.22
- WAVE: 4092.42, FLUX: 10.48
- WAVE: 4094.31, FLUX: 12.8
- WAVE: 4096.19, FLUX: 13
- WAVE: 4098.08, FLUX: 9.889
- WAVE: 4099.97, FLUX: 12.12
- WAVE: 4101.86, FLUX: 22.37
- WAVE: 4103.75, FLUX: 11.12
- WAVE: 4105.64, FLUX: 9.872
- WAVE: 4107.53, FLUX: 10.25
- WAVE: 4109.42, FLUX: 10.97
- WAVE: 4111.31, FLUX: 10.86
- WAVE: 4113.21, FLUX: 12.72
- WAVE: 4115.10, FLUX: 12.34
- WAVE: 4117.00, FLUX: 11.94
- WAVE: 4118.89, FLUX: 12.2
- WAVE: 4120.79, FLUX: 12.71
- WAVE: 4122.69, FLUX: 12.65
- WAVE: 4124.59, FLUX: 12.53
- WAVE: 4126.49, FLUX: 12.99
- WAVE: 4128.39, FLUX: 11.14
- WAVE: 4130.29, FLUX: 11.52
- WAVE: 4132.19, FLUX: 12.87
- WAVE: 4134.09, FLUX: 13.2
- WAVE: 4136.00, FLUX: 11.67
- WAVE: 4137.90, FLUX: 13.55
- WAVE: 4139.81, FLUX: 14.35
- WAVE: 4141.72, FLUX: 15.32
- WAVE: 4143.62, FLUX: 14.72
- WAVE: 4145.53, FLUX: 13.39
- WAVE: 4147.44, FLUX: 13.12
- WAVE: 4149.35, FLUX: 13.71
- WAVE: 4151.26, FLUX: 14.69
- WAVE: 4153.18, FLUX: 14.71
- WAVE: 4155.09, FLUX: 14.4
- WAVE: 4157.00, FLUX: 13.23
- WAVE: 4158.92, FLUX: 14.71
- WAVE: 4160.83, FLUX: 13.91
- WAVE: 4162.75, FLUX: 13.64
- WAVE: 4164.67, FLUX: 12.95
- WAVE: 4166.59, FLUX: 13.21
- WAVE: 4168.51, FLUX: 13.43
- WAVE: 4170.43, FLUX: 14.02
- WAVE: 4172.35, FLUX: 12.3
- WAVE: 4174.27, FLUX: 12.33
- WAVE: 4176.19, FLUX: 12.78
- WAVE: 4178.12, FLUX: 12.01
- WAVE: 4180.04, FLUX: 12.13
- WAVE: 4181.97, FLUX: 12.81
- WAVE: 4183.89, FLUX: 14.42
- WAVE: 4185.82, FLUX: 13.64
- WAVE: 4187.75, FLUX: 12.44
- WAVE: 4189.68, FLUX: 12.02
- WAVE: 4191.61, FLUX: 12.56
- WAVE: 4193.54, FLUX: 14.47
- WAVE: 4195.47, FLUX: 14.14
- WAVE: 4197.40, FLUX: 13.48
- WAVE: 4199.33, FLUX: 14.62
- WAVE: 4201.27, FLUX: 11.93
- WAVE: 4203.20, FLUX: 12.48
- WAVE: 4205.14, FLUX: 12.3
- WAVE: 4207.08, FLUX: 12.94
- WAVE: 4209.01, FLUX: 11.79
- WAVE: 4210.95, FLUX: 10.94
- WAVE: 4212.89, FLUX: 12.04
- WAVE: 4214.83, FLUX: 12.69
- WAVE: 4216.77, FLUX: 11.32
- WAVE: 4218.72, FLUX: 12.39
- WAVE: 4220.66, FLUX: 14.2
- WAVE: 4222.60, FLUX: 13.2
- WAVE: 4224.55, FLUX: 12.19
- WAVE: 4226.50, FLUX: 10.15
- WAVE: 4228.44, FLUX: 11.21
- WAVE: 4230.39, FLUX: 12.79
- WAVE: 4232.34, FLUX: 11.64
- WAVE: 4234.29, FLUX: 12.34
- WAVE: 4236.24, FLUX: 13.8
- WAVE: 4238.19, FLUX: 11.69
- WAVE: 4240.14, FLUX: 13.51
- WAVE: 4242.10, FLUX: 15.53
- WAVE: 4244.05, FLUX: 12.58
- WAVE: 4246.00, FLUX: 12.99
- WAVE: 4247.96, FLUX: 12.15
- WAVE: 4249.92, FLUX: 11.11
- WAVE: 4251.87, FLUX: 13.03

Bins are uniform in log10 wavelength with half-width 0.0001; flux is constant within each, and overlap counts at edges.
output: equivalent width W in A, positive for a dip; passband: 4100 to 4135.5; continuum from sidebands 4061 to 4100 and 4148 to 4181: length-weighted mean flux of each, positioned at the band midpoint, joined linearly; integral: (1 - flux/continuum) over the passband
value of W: 1.42 A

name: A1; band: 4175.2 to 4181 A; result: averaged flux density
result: 12.3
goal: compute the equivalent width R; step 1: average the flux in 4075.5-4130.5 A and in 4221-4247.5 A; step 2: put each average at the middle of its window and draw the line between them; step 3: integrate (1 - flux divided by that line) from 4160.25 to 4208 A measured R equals -2.3 A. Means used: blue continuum 12.2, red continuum 12.6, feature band 13.1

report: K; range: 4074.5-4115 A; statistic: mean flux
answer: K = 12.2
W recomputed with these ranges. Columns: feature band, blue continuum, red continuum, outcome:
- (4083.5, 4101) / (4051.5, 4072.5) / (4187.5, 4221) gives 2.0 A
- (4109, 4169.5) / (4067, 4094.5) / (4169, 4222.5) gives -2.3 A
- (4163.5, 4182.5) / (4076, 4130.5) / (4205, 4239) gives -0.9 A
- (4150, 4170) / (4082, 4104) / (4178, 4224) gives -1.7 A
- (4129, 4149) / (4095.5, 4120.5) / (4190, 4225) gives -1.5 A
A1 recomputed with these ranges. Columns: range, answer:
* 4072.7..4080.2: 12.3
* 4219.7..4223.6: 13.7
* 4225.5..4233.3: 11.4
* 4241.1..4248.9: 13.3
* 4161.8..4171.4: 13.4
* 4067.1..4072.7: 13.4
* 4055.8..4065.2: 14.1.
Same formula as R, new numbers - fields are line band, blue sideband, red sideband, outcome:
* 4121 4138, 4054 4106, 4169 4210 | 0.82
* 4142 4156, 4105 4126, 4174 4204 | -2.05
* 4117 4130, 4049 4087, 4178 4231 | 0.73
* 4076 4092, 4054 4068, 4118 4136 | 1.63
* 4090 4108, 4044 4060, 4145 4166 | 1.94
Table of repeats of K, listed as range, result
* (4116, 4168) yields 13.3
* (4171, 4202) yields 13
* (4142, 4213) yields 13.2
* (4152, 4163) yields 14.1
